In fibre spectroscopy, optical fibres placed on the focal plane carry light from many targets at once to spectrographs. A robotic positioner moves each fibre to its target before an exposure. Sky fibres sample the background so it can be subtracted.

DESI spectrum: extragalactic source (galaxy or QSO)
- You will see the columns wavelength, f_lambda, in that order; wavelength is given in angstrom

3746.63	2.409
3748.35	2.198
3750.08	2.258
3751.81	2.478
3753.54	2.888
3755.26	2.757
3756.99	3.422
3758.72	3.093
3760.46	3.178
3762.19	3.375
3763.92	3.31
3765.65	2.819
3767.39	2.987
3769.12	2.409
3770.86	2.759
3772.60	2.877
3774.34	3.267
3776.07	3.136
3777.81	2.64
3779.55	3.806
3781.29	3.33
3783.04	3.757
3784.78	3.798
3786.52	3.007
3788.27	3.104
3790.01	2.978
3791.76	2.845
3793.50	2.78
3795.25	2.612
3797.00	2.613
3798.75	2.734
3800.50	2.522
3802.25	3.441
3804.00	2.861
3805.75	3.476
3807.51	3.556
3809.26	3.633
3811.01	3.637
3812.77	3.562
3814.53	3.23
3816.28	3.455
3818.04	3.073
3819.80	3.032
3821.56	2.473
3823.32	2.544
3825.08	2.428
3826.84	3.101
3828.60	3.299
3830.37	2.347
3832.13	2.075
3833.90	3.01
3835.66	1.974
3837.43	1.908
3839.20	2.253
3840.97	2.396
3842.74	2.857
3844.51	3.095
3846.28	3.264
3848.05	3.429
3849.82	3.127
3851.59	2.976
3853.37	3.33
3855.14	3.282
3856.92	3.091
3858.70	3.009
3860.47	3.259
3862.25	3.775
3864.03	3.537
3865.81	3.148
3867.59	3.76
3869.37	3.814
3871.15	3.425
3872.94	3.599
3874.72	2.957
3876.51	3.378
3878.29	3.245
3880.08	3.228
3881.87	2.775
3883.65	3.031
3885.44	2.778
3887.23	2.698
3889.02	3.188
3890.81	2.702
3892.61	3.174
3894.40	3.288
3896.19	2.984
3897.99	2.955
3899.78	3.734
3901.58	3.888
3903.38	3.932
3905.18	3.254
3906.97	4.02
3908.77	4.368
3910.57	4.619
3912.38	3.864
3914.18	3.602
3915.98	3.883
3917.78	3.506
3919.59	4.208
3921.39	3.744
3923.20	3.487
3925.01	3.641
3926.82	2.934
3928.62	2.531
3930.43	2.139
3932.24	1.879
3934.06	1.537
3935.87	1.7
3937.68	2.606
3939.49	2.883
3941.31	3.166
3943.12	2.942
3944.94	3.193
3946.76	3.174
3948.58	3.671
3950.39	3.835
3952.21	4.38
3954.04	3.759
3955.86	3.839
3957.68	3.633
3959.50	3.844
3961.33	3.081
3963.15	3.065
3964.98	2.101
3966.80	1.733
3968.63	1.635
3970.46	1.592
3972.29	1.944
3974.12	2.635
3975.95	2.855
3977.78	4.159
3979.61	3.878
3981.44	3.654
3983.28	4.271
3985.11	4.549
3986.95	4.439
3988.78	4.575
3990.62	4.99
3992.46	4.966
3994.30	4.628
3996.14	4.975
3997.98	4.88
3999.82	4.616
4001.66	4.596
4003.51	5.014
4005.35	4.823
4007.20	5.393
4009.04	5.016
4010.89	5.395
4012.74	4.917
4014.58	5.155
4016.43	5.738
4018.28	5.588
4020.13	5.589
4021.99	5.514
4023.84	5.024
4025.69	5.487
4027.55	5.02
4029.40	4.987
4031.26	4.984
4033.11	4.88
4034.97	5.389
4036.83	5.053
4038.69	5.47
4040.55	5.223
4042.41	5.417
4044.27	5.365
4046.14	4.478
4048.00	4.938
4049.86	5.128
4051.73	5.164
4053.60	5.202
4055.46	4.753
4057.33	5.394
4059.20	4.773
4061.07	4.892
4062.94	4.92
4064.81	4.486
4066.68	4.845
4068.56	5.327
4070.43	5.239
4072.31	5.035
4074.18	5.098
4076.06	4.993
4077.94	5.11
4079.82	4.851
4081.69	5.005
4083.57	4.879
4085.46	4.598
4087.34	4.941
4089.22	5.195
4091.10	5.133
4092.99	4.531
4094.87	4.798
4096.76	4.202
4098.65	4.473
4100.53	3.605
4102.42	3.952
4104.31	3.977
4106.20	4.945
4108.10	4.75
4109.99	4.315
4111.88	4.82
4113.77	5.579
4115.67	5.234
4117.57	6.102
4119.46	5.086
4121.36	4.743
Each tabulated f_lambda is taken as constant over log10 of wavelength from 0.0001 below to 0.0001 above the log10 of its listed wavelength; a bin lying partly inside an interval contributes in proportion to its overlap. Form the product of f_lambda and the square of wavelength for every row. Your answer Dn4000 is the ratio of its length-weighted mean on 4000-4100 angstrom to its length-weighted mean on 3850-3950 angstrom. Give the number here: 1.67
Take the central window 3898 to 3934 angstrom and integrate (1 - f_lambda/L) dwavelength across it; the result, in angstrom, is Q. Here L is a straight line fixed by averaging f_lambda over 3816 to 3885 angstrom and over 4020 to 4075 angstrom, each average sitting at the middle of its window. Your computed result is 2.1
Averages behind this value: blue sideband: 3.02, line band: 3.48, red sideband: 5.09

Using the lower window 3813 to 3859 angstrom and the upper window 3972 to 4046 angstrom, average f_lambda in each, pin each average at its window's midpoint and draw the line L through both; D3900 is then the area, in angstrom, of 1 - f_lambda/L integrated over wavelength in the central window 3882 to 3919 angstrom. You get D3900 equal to 1.3 angstrom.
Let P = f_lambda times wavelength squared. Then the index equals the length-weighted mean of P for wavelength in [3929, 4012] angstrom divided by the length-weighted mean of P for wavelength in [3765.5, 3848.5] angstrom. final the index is 1.32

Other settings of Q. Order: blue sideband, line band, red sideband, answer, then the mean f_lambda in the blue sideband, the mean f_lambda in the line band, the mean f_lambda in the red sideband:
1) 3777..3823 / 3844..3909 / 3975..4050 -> 8.14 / 3.15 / 3.3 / 4.9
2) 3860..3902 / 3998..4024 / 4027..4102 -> -4.18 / 3.26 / 5.16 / 4.94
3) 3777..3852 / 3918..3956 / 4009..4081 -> 9.41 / 2.98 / 3.1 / 5.12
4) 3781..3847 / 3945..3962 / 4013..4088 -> 2.17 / 2.94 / 3.67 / 5.1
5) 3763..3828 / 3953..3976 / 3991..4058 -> 9.13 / 3.07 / 2.75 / 5.11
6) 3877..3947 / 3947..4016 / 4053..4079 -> 1.19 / 3.19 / 3.97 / 5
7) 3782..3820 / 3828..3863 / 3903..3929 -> 5.25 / 3.17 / 2.88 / 3.73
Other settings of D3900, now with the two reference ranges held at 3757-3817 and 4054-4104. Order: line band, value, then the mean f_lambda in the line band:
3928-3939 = 5.2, 2.08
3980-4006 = -1.9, 4.62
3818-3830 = 1.9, 2.81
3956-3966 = 2.3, 3.18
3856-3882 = 1.8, 3.35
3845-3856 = 0.9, 3.23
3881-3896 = 3.1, 2.96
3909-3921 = -0.3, 3.96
